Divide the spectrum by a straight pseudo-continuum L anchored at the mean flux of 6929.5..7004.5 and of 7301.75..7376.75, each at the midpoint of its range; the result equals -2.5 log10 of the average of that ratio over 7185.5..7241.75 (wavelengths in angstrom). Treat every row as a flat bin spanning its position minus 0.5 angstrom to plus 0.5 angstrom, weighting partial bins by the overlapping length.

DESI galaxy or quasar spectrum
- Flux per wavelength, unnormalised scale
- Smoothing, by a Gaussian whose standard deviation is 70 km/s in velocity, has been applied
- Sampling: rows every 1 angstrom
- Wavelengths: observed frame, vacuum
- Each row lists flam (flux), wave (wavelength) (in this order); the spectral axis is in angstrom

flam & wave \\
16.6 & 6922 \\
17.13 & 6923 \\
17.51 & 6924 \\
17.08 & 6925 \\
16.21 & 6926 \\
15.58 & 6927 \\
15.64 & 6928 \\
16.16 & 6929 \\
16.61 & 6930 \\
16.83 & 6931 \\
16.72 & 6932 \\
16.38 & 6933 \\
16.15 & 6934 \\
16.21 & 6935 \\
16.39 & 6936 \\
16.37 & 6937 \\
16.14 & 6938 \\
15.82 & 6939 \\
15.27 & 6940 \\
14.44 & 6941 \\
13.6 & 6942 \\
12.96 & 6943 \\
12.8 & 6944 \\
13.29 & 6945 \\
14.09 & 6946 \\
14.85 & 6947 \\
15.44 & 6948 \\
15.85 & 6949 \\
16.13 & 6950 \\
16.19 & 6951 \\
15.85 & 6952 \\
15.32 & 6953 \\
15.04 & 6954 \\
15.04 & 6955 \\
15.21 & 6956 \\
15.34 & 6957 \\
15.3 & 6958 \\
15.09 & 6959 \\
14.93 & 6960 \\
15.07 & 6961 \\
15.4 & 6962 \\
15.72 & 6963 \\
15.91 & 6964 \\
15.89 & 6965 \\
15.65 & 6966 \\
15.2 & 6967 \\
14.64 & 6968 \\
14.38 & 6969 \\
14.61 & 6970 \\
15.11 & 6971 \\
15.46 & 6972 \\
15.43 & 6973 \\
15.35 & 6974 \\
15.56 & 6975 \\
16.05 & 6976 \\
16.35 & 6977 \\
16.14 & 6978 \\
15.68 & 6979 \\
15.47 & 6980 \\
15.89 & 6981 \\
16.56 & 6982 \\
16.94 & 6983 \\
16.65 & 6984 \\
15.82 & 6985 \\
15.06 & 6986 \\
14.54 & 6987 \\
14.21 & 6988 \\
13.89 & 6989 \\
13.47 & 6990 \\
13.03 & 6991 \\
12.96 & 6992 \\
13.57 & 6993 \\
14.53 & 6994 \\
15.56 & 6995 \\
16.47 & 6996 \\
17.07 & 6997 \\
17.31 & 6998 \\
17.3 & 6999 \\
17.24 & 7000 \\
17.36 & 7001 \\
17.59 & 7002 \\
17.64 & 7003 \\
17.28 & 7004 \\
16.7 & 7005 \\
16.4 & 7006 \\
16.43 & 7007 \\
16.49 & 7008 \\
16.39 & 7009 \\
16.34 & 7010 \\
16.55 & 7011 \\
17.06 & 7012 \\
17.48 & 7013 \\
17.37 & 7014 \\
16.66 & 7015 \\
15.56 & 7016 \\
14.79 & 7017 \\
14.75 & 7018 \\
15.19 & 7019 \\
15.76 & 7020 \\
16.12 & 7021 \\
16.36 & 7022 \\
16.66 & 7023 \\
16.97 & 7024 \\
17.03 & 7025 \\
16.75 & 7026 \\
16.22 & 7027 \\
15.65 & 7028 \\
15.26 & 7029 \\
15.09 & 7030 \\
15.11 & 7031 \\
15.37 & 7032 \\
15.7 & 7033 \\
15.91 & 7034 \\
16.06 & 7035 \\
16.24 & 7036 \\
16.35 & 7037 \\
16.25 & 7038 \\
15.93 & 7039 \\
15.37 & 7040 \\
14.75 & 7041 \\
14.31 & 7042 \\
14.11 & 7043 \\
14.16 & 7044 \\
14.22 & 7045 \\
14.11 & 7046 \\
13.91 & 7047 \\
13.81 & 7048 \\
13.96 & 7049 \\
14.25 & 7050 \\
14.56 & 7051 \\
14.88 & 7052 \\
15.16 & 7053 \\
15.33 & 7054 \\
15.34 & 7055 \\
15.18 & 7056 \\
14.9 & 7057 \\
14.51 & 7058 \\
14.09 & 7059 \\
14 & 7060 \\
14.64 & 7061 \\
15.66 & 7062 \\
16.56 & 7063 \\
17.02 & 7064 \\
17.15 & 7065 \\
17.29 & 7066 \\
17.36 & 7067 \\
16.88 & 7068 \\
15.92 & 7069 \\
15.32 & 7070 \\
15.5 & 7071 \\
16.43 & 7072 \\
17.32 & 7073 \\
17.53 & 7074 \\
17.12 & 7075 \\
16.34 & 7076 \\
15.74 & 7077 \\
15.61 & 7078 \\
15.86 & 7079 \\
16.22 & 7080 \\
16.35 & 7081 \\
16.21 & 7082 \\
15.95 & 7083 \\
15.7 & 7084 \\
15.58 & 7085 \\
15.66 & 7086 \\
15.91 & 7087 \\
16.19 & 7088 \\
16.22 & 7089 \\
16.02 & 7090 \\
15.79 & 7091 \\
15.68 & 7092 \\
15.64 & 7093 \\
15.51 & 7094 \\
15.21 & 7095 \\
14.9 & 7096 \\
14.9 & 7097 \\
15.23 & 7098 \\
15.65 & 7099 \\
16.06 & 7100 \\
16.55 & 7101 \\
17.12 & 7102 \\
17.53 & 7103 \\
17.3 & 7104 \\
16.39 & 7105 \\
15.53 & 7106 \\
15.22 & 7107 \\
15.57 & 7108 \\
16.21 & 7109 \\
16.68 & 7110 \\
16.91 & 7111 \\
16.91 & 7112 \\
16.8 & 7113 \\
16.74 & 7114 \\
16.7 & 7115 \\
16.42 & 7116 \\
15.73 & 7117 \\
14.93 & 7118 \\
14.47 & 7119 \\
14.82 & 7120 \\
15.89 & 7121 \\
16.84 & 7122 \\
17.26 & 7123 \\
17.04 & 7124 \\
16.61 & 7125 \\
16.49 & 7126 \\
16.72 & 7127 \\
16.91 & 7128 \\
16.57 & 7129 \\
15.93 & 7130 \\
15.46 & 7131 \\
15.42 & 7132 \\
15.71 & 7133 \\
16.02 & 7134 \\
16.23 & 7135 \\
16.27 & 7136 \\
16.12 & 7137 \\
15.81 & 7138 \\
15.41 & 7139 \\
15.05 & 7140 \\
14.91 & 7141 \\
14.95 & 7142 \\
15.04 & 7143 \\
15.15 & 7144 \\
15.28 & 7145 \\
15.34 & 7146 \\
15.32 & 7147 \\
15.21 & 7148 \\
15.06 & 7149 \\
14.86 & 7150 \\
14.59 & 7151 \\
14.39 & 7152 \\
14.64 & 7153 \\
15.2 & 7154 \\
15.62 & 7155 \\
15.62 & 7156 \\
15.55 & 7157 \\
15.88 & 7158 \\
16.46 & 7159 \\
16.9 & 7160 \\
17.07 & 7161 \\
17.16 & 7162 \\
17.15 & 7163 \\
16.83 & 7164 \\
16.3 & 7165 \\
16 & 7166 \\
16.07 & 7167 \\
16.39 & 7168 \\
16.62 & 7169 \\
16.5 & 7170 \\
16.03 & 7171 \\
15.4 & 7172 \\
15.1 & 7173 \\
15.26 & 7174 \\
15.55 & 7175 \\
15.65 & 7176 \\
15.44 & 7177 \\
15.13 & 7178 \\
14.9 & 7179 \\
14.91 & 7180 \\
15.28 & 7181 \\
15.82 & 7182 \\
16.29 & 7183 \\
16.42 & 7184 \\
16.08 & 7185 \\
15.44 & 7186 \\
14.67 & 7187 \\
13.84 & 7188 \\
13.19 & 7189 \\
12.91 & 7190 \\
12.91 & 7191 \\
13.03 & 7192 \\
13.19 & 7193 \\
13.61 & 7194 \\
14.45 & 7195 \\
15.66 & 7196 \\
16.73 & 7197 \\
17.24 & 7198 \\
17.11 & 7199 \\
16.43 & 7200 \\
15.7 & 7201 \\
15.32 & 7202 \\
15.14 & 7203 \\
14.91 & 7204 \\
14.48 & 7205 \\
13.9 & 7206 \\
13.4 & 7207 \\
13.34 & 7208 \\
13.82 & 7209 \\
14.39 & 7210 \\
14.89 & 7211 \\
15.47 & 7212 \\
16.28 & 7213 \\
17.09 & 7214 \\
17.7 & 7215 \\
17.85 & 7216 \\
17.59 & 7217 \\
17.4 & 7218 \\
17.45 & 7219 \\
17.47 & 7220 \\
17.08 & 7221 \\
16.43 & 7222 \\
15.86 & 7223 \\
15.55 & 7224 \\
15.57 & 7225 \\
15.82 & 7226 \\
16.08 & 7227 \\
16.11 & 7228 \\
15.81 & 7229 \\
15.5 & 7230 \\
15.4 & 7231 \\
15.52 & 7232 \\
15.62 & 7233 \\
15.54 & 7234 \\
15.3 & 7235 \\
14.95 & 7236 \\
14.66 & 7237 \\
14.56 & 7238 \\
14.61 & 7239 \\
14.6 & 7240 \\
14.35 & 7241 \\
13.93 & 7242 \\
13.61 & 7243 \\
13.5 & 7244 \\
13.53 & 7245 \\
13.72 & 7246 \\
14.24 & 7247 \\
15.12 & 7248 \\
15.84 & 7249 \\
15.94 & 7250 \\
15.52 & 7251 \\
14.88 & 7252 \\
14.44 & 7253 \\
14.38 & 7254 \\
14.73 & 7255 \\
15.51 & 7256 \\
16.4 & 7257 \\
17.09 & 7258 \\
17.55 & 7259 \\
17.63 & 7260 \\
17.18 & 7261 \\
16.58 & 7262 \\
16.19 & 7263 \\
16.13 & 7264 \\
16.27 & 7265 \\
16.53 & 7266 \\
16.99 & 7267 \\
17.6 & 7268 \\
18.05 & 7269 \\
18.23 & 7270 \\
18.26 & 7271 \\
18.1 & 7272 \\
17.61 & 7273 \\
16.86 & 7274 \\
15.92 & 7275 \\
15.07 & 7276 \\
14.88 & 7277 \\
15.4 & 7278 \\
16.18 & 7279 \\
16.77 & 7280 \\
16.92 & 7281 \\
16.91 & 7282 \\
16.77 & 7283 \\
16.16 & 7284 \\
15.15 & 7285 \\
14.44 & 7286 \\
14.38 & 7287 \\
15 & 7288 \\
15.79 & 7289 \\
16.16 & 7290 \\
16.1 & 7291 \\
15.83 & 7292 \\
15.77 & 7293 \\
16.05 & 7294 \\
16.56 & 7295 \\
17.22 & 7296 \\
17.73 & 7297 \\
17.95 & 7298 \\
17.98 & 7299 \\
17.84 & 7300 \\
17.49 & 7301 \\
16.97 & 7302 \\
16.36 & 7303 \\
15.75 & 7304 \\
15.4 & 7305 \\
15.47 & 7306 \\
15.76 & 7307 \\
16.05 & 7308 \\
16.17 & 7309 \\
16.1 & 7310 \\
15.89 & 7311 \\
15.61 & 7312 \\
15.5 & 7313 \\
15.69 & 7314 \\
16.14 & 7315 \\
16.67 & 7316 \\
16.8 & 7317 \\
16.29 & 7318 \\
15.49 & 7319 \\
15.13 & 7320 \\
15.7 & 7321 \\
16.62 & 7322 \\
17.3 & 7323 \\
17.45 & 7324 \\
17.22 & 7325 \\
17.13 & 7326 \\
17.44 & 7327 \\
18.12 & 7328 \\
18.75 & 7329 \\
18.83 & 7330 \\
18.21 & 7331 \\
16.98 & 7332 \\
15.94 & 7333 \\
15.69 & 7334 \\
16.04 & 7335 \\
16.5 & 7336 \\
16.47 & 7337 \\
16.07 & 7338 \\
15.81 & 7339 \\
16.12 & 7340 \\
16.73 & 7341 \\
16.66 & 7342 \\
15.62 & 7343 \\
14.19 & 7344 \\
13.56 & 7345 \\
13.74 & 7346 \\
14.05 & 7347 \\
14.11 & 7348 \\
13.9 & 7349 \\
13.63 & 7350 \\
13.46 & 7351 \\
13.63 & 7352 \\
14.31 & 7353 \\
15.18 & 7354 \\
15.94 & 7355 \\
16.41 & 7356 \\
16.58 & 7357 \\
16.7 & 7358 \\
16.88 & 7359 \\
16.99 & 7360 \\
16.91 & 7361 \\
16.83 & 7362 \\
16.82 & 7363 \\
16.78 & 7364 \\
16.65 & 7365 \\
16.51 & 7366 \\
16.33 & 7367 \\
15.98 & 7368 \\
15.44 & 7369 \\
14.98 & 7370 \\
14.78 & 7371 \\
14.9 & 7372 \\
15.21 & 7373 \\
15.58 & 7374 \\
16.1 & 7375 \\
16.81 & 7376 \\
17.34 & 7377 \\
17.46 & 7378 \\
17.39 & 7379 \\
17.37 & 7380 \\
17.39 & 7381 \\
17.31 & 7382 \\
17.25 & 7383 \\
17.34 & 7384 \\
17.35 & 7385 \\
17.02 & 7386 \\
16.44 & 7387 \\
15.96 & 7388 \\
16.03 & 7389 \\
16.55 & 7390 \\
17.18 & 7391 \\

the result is 0.04 mag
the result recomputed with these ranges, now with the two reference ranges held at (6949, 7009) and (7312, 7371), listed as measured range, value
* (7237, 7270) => 0.03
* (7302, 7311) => 0.00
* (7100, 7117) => -0.05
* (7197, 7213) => 0.05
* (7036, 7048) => 0.06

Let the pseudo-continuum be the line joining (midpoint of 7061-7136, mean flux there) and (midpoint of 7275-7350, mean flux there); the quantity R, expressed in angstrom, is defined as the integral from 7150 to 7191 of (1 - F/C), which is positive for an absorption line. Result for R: 1.5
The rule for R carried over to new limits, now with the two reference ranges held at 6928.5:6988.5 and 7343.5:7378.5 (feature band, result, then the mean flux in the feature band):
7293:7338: -3.13 angstrom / 16.6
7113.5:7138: -1.01 angstrom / 16.1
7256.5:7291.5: -2.16 angstrom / 16.5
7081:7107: -0.75 angstrom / 15.9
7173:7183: 0.09 angstrom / 15.4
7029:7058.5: 0.89 angstrom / 15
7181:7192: 0.57 angstrom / 14.7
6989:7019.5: -1.17 angstrom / 16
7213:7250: -0.17 angstrom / 15.6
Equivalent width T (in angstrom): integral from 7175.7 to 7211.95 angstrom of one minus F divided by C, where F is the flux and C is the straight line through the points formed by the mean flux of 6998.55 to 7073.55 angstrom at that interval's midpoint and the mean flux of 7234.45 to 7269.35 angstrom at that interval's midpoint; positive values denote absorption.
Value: 1.6 angstrom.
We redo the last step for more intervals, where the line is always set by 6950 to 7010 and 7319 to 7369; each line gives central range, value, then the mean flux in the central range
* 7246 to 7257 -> 0.63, 15.1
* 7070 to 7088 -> -0.44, 16.2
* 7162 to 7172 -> -0.34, 16.4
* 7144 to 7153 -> 0.49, 15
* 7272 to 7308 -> -0.57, 16.3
